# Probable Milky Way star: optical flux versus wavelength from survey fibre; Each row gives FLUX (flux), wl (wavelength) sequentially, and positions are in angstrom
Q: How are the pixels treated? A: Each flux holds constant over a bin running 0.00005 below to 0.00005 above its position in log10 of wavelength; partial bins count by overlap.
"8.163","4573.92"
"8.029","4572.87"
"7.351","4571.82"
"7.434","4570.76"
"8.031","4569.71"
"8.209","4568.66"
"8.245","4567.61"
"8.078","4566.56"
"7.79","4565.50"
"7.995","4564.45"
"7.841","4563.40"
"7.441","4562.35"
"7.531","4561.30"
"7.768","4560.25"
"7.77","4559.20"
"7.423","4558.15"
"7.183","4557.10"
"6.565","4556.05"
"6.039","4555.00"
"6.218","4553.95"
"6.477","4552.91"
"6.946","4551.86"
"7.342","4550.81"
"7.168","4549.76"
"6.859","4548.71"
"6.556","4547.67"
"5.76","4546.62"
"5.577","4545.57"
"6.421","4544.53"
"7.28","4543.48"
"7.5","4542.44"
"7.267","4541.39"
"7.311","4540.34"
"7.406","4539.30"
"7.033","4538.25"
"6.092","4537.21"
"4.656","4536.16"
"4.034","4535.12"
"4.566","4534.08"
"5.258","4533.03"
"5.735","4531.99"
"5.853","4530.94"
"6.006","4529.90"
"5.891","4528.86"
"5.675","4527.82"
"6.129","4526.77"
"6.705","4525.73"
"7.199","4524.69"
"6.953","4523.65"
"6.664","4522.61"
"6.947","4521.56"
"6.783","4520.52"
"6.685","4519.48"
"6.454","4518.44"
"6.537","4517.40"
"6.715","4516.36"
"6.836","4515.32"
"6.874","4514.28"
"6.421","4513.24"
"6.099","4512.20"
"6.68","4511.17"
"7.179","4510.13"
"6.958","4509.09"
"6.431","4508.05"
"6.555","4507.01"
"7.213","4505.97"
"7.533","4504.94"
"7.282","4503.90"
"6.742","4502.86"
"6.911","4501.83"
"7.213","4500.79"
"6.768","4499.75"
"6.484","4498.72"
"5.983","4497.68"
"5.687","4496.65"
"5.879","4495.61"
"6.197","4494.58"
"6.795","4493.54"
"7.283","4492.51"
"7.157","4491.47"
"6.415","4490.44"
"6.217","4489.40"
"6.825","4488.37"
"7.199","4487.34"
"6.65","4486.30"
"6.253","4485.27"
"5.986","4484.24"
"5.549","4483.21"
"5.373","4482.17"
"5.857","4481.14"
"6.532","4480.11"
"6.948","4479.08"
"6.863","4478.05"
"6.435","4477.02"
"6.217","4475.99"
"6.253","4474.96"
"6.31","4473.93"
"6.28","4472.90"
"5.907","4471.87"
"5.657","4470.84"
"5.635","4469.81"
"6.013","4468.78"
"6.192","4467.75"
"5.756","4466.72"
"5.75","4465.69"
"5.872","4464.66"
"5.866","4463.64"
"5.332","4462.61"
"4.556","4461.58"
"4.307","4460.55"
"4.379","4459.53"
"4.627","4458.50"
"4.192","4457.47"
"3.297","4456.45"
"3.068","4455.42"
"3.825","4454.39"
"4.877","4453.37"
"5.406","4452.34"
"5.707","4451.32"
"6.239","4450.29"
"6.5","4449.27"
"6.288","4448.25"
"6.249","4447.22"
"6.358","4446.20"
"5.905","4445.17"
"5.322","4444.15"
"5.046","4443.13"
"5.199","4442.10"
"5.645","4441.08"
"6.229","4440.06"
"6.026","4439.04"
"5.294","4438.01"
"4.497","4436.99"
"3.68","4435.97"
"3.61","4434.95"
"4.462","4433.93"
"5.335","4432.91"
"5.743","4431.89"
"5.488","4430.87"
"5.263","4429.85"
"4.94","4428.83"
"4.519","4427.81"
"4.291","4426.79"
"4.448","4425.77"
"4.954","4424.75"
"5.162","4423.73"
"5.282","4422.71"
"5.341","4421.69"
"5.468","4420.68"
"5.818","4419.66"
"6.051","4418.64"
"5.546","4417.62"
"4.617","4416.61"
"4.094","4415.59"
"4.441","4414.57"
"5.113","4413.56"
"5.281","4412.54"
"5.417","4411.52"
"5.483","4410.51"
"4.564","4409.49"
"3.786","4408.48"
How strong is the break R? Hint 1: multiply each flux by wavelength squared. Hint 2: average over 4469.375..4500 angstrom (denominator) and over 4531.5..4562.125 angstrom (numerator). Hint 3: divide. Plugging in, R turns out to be 1.07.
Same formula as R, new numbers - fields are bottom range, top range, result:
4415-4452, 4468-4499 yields 1.22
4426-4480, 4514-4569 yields 1.30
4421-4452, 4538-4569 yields 1.42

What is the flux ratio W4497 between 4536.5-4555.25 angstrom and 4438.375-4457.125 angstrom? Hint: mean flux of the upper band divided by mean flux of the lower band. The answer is 1.25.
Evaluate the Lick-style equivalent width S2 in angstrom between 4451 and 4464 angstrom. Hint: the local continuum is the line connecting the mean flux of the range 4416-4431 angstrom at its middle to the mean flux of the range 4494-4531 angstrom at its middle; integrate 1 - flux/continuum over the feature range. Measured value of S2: 2.6 angstrom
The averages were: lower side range 5.13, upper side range 6.6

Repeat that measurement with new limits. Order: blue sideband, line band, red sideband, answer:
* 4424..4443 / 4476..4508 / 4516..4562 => -3.9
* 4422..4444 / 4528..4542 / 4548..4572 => 2.0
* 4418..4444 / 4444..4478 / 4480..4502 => 1.6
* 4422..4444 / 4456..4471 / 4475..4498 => 1.7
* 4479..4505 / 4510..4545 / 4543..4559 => 1.1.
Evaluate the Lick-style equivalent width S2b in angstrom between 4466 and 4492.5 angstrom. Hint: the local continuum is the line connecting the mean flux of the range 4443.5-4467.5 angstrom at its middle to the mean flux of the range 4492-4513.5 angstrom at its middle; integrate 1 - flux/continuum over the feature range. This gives -1.4 angstrom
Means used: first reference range 5.21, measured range 6.27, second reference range 6.69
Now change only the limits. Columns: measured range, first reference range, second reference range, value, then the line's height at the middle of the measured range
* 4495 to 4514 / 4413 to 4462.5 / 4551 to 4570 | -1.0 angstrom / 6.34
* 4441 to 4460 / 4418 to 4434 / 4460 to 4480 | 1.4 angstrom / 5.59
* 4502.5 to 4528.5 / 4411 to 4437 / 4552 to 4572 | -0.5 angstrom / 6.6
